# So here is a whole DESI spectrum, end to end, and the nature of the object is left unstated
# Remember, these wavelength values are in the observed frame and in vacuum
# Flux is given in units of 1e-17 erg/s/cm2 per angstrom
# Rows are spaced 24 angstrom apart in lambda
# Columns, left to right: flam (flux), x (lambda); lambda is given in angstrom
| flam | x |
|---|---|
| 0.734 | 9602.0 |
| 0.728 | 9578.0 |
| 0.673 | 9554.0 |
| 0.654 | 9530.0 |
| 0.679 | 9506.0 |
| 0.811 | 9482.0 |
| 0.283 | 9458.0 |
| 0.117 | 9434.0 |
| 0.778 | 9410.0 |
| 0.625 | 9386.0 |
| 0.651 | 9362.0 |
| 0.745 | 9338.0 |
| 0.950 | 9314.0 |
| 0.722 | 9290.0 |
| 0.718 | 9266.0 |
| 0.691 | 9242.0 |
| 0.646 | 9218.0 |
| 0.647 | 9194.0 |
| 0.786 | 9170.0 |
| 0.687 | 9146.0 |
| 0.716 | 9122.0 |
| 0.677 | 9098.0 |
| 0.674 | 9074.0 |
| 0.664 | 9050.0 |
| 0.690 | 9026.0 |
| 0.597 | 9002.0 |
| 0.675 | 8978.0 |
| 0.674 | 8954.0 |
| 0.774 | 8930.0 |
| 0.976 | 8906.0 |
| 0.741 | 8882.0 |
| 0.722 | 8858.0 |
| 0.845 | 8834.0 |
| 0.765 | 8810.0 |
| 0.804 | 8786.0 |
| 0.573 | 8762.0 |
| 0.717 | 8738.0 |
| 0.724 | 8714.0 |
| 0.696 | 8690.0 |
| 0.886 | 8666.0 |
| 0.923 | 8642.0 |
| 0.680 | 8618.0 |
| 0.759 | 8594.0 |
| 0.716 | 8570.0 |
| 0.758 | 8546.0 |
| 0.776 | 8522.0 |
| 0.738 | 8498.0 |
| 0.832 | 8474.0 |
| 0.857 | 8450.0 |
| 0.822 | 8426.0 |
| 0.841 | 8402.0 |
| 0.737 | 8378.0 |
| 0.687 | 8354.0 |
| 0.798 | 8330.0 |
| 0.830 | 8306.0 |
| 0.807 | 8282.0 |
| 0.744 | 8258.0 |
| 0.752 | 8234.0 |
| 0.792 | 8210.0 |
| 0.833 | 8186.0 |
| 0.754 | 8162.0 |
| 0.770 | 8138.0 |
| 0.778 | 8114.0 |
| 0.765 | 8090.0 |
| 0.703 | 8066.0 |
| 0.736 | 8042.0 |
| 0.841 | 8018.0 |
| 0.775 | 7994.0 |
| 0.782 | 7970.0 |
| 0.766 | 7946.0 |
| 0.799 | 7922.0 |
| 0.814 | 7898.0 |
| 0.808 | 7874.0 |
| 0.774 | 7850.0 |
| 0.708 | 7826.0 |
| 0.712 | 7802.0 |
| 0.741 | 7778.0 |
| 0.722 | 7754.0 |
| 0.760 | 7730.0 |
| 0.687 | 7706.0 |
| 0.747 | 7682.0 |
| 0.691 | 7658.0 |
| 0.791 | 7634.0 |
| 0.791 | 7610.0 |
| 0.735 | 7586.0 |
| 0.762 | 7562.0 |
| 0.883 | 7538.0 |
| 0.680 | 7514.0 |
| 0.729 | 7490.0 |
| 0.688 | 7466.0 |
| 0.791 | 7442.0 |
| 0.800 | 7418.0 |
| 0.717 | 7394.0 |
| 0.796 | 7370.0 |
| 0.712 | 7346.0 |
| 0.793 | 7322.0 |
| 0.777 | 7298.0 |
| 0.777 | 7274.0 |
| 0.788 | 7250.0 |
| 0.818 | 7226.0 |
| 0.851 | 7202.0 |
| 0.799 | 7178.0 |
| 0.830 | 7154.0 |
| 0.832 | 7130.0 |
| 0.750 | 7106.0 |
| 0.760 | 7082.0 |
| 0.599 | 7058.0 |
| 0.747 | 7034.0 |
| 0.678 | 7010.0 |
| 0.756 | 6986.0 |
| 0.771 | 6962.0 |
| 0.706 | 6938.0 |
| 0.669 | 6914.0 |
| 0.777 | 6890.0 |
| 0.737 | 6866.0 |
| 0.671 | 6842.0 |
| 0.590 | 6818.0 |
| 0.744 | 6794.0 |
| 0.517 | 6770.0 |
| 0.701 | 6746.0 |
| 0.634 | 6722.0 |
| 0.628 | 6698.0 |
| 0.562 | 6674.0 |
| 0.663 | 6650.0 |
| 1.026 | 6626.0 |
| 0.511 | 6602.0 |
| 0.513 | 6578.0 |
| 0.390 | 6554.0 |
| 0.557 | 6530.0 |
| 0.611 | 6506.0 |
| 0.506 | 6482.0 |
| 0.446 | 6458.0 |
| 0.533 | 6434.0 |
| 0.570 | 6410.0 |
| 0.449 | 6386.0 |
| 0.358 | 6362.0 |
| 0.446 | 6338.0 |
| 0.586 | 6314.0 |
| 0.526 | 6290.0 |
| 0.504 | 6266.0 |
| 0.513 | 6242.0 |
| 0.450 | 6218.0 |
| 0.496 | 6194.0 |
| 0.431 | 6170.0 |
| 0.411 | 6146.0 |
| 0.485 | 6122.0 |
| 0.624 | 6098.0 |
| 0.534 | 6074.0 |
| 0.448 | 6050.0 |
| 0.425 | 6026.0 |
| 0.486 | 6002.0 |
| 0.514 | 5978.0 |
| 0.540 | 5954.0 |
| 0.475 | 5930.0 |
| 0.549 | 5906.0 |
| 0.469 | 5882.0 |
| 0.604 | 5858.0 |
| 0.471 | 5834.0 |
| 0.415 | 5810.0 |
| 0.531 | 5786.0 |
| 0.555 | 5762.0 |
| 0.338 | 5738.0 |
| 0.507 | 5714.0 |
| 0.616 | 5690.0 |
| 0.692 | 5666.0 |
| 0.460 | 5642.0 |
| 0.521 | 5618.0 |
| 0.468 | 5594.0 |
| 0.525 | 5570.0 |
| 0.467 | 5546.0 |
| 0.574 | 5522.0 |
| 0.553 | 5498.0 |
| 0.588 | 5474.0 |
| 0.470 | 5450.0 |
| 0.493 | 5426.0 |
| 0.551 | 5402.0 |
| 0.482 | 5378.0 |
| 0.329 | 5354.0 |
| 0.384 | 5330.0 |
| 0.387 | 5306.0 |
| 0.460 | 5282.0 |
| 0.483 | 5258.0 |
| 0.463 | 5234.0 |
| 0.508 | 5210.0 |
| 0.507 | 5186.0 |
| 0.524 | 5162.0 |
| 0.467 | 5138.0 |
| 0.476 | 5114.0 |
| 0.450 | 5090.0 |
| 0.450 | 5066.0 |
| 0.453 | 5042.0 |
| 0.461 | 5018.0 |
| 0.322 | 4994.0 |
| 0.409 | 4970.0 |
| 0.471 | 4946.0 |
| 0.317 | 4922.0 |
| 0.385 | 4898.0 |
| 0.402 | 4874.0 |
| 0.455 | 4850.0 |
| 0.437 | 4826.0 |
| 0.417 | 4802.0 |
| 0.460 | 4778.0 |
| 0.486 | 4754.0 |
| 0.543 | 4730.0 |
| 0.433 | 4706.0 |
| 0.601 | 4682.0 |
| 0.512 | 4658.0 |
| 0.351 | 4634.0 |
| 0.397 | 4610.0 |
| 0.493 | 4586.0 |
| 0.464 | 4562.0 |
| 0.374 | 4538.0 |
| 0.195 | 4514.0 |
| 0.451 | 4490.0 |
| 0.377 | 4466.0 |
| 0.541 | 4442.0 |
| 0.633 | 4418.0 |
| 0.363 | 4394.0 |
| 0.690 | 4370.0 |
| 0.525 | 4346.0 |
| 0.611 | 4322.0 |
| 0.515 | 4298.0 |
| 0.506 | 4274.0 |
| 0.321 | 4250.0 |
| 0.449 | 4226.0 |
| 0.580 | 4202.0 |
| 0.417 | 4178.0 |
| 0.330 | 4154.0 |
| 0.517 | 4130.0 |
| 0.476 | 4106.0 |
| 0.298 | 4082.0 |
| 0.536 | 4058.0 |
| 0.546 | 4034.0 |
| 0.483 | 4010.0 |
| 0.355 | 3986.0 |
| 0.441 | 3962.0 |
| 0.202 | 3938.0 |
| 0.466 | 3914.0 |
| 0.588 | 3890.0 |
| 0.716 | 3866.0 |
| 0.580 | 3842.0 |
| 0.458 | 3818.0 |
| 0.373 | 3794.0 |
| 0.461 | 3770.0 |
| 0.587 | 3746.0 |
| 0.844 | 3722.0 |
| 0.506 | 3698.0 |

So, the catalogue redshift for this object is 0.78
